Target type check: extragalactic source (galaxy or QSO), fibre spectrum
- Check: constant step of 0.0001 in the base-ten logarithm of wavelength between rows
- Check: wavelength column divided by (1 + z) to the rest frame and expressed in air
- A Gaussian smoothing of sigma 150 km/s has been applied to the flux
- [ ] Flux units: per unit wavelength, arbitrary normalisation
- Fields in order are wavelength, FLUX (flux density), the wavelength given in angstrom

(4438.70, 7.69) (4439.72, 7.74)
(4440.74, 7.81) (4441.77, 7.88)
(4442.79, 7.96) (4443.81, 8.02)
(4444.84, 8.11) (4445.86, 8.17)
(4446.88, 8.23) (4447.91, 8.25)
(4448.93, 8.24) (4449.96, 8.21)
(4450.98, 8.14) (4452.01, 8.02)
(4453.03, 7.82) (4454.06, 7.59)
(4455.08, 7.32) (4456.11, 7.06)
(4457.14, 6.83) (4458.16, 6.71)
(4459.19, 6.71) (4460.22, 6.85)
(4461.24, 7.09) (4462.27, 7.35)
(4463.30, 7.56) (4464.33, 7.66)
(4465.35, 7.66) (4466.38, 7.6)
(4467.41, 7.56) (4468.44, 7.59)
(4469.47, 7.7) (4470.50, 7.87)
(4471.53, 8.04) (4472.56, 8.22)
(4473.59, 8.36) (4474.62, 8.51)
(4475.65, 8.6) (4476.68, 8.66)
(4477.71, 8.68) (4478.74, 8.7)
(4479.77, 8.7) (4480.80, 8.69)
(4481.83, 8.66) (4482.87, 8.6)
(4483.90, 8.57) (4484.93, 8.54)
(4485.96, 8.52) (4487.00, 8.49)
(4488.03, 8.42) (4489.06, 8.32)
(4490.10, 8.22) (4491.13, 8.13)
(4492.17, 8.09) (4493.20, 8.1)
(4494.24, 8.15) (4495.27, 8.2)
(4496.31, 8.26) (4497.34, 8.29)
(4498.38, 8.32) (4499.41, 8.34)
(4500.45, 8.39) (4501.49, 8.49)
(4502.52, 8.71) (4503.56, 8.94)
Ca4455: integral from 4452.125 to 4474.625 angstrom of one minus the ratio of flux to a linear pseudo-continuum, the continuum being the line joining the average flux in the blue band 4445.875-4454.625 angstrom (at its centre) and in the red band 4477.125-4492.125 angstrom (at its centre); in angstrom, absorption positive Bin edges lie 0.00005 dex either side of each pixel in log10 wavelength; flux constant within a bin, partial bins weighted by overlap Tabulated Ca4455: 2.0 angstrom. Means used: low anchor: 8.07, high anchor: 8.5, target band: 7.52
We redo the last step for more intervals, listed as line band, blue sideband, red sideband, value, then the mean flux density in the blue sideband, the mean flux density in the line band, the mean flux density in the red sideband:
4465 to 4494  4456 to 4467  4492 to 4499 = -2.0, 7.2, 8.28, 8.22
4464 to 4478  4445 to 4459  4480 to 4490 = 0.2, 7.72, 8.05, 8.52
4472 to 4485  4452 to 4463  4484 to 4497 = -1.1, 7.18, 8.58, 8.3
